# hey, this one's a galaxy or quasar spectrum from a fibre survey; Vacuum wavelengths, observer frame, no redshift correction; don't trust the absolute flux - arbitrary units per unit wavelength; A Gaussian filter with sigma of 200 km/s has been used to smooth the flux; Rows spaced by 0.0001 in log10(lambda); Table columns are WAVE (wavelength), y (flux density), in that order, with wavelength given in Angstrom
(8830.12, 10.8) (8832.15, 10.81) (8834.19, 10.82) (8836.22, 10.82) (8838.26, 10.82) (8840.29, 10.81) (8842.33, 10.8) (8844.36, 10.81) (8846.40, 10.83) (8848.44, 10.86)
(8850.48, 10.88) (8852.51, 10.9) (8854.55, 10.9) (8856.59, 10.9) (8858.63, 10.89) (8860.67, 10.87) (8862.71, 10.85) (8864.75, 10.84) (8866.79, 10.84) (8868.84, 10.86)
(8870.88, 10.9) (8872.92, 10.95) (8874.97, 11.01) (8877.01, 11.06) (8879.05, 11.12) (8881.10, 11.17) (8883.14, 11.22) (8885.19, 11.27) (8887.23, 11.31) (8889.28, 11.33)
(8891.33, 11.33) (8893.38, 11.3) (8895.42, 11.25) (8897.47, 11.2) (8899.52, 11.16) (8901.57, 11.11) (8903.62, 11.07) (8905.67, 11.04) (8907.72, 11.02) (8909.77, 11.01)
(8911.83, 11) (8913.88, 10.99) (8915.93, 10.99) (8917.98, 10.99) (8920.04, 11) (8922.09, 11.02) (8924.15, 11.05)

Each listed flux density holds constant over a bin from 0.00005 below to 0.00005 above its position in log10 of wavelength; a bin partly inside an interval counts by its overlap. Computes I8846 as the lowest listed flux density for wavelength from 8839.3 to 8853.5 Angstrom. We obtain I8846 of 10.8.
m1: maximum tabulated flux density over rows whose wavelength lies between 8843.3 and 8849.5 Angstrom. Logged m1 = 10.86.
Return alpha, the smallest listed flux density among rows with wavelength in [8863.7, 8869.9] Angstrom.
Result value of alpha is 10.84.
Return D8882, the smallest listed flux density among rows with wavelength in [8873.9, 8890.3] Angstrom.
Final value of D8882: 11.01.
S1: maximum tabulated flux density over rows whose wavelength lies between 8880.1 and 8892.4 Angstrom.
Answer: 11.33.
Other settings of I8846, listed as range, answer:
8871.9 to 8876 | 10.95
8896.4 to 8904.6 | 11.07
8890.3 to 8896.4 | 11.25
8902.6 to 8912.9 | 11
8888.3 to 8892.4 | 11.33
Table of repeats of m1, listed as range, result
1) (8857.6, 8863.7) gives 10.89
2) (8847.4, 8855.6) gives 10.9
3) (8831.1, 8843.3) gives 10.82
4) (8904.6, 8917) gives 11.04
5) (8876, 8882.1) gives 11.17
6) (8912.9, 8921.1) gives 11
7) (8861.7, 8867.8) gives 10.85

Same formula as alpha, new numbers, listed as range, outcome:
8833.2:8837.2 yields 10.82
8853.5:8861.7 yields 10.87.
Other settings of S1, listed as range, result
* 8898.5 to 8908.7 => 11.16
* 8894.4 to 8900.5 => 11.25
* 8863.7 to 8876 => 11.01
